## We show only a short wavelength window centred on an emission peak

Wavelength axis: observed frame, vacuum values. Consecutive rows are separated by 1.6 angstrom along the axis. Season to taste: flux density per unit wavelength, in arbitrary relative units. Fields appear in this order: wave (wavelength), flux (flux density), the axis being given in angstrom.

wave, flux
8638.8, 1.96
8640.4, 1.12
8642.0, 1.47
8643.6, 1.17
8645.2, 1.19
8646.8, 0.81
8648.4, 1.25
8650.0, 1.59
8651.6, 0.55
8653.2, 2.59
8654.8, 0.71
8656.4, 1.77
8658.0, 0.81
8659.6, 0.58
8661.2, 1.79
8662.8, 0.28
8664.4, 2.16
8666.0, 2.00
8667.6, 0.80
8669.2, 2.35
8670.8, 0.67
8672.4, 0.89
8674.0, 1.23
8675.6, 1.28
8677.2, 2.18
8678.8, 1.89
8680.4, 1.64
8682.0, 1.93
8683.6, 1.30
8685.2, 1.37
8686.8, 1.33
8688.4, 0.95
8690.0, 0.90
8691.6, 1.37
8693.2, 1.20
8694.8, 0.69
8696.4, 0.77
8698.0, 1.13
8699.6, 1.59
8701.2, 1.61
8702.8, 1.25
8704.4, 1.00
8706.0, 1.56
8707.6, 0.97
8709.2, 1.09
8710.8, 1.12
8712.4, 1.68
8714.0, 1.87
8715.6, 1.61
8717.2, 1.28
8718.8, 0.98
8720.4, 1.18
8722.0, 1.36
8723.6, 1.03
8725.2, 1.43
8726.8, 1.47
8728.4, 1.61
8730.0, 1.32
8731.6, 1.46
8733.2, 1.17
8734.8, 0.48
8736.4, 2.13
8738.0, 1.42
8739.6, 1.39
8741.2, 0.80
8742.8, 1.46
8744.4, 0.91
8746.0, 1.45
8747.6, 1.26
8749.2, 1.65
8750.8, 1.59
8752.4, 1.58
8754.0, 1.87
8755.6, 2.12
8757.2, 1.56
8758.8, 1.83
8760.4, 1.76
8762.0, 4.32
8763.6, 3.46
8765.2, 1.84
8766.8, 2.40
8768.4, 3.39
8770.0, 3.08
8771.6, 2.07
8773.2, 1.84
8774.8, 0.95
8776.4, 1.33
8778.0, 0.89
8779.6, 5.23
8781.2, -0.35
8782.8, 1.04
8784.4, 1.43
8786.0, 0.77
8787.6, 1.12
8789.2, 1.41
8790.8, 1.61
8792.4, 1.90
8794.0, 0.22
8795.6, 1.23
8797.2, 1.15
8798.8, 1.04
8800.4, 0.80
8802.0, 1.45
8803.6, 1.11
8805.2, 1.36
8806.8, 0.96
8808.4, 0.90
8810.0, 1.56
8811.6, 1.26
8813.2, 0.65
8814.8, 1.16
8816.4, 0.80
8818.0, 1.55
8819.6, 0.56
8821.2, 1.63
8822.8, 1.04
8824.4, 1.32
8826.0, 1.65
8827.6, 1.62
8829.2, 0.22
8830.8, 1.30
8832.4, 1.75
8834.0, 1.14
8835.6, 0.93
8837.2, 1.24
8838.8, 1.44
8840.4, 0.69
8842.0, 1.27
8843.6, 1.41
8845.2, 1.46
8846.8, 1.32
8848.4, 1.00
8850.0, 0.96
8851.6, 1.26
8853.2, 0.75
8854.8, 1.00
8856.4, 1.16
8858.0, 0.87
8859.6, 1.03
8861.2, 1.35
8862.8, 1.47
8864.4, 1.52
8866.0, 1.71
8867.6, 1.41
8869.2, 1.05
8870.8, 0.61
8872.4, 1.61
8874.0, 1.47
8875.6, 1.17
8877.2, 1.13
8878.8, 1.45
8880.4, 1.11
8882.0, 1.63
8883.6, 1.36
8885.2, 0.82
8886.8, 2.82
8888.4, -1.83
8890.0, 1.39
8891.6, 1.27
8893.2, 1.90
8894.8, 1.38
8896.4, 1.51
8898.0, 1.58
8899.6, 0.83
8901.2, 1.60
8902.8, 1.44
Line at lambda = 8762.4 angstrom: Hbeta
